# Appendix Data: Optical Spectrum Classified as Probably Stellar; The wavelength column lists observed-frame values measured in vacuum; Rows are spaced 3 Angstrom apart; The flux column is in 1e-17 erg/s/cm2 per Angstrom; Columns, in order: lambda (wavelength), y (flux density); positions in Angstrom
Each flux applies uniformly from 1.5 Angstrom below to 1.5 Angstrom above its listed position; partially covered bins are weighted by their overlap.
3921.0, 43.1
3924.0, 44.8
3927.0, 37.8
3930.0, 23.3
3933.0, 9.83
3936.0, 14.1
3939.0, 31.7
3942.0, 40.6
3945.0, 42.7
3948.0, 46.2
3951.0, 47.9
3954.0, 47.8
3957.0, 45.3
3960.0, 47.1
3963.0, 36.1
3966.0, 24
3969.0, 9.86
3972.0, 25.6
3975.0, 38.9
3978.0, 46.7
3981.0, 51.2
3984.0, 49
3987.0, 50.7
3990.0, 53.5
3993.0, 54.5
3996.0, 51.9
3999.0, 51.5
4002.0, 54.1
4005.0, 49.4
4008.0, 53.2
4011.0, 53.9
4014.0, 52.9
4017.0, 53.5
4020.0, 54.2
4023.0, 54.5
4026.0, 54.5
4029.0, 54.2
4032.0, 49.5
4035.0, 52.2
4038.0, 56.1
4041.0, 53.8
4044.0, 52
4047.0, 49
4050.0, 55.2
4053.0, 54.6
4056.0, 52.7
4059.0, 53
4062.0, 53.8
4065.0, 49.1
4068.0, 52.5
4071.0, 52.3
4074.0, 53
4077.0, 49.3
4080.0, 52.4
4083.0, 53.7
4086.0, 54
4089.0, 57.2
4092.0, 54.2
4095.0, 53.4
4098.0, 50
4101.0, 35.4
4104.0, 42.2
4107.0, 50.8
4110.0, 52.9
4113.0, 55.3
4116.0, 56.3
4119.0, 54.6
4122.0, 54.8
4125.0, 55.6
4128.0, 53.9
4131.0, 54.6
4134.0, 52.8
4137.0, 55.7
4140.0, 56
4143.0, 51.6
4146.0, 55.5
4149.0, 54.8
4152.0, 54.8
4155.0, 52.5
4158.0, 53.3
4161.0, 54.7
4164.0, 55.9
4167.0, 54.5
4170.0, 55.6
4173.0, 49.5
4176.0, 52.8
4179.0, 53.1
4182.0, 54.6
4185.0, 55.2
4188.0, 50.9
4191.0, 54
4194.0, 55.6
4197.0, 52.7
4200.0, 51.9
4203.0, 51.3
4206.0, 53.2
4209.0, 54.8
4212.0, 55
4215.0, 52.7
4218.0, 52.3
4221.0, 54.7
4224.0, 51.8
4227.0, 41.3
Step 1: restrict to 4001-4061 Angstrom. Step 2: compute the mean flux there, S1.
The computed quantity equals 53.1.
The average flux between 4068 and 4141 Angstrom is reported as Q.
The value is 52.5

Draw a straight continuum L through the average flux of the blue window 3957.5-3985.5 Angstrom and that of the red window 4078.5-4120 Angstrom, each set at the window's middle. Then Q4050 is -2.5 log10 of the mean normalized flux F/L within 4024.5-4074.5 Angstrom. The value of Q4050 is -0.16 mag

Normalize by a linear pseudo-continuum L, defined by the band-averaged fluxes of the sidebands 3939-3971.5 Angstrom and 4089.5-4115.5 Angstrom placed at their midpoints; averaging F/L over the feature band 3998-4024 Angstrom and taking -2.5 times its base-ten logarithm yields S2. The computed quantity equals -0.24 mag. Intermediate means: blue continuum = 38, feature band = 53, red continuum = 49.8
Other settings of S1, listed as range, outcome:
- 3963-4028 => 46.8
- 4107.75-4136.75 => 54.5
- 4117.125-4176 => 54.2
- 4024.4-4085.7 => 52.7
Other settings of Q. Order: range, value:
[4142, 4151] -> 54.1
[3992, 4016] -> 52.7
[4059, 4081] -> 51.8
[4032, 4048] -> 52.4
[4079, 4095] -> 54.3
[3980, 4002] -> 51.9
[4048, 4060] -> 53.7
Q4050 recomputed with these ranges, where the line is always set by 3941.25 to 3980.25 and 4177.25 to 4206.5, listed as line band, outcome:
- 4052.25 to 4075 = -0.17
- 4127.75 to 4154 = -0.09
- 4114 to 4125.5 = -0.14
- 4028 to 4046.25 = -0.21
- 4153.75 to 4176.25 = -0.04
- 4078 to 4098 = -0.15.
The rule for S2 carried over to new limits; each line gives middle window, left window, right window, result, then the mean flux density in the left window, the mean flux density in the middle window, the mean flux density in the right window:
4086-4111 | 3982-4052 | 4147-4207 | 0.07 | 52.8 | 49.7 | 53.6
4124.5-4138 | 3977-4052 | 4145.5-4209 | -0.02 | 52.5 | 54.4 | 53.6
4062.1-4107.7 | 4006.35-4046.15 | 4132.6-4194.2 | 0.06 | 53.3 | 50.7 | 53.9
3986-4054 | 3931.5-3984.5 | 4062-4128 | -0.22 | 36.1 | 53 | 51.9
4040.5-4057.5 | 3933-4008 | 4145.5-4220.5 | -0.15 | 41.7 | 52.8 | 53.6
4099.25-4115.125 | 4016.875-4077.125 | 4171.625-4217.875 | 0.11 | 52.9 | 47.7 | 53.1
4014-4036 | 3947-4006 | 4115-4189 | -0.14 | 44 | 53.2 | 54.2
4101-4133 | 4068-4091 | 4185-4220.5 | 0.02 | 53.1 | 52.3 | 53.3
